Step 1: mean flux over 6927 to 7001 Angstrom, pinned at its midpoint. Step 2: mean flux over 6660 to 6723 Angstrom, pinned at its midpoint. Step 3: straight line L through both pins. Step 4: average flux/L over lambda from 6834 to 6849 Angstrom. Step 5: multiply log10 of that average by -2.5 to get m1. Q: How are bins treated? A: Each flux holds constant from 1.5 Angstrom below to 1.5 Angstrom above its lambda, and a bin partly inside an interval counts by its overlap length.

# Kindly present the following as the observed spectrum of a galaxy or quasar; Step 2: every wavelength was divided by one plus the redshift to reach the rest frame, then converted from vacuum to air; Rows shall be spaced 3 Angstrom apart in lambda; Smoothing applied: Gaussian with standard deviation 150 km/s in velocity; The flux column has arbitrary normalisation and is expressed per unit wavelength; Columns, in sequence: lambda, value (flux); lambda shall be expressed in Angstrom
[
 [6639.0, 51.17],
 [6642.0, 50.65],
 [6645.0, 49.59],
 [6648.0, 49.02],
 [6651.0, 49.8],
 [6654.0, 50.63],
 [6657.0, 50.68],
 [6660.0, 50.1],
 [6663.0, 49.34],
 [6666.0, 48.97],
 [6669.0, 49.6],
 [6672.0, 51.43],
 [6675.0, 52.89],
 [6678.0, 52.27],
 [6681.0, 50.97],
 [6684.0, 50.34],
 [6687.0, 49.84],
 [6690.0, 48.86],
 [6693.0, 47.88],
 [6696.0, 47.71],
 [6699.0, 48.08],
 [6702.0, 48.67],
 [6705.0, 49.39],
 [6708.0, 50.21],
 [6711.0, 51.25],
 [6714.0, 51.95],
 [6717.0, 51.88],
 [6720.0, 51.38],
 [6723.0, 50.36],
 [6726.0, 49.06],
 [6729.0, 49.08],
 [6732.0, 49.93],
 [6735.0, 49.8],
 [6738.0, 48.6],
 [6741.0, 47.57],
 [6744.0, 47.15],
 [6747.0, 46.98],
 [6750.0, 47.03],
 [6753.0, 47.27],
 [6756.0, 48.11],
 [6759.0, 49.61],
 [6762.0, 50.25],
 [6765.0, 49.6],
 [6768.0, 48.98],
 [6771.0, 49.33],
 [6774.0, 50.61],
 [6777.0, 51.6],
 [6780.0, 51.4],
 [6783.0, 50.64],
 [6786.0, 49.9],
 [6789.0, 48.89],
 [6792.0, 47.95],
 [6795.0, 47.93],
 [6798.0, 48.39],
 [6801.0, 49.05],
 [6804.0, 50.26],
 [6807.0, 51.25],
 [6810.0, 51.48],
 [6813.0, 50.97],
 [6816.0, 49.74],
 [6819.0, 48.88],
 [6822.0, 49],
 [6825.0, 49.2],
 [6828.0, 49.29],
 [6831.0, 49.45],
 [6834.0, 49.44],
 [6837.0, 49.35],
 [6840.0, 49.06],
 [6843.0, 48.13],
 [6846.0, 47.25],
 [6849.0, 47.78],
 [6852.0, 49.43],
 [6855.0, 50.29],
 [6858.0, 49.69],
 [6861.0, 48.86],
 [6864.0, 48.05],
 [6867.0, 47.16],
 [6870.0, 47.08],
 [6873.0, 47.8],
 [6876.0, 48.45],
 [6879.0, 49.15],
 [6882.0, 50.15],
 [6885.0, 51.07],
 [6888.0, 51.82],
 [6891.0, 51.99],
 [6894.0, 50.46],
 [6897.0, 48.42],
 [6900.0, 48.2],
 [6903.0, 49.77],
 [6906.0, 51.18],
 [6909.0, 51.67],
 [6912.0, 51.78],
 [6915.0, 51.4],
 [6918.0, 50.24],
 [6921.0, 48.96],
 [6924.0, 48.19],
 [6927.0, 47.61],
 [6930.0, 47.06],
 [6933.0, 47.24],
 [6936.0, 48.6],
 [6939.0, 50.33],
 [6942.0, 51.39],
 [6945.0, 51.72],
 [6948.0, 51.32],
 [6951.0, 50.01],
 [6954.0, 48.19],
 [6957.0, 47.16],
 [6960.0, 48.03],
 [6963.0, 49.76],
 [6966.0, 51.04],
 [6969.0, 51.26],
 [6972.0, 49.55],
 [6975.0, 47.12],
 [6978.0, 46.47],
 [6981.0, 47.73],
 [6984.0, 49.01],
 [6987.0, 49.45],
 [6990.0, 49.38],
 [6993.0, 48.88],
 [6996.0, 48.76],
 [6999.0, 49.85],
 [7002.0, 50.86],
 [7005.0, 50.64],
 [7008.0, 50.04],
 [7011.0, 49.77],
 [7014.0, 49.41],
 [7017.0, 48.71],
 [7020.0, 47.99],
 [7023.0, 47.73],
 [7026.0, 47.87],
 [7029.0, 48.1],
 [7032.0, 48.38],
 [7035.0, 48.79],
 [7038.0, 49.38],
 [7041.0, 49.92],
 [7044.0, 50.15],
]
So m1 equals 0.02 mag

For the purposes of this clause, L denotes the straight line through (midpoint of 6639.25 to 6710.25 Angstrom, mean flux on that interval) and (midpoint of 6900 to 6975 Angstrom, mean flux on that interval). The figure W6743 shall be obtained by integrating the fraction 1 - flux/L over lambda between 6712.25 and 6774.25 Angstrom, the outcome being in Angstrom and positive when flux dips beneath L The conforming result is 0.7 Angstrom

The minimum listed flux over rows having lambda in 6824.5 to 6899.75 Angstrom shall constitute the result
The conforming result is 47.08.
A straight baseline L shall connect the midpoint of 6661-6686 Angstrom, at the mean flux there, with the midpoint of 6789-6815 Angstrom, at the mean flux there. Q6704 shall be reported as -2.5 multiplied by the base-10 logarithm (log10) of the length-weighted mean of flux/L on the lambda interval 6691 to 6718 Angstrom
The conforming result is 0.02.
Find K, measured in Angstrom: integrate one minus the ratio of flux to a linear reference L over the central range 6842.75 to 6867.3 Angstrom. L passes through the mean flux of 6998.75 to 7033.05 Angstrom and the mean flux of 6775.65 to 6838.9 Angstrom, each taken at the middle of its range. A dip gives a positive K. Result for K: 0.48 Angstrom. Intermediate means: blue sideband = 49.7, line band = 48.6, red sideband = 49.1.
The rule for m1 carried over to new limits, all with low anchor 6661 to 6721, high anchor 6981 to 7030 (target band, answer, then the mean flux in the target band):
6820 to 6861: 0.01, 49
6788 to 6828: 0.01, 49.5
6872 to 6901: -0.01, 49.8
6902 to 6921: -0.03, 50.9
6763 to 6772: 0.01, 49.4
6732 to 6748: 0.04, 48.2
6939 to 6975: -0.01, 49.8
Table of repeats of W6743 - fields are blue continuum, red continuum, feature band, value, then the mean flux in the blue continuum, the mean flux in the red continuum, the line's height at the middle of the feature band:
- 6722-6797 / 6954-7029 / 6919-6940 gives 0.3 Angstrom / 49.1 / 49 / 49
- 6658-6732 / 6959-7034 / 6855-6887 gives 0.4 Angstrom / 50.1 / 49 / 49.5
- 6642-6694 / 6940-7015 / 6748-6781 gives 0.4 Angstrom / 50.2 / 49.5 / 50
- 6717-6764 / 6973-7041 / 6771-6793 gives -0.6 Angstrom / 48.9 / 48.9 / 48.9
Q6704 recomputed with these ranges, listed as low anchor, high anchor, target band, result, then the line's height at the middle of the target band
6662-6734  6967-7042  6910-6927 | -0.01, 49.3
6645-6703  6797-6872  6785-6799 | 0.02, 49.3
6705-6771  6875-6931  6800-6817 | -0.02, 49.6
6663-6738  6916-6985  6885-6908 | -0.02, 49.3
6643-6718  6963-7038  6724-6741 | 0.02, 49.9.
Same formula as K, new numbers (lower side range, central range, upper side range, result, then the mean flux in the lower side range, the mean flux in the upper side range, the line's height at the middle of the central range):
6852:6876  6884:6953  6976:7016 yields -1.7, 48.5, 49.2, 48.8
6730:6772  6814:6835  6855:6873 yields -0.4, 48.6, 48.3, 48.4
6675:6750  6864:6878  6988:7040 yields 0.5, 49.6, 49.1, 49.3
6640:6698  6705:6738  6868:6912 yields -0.2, 50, 49.8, 50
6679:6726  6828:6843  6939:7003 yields 0.1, 49.9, 49.4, 49.7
